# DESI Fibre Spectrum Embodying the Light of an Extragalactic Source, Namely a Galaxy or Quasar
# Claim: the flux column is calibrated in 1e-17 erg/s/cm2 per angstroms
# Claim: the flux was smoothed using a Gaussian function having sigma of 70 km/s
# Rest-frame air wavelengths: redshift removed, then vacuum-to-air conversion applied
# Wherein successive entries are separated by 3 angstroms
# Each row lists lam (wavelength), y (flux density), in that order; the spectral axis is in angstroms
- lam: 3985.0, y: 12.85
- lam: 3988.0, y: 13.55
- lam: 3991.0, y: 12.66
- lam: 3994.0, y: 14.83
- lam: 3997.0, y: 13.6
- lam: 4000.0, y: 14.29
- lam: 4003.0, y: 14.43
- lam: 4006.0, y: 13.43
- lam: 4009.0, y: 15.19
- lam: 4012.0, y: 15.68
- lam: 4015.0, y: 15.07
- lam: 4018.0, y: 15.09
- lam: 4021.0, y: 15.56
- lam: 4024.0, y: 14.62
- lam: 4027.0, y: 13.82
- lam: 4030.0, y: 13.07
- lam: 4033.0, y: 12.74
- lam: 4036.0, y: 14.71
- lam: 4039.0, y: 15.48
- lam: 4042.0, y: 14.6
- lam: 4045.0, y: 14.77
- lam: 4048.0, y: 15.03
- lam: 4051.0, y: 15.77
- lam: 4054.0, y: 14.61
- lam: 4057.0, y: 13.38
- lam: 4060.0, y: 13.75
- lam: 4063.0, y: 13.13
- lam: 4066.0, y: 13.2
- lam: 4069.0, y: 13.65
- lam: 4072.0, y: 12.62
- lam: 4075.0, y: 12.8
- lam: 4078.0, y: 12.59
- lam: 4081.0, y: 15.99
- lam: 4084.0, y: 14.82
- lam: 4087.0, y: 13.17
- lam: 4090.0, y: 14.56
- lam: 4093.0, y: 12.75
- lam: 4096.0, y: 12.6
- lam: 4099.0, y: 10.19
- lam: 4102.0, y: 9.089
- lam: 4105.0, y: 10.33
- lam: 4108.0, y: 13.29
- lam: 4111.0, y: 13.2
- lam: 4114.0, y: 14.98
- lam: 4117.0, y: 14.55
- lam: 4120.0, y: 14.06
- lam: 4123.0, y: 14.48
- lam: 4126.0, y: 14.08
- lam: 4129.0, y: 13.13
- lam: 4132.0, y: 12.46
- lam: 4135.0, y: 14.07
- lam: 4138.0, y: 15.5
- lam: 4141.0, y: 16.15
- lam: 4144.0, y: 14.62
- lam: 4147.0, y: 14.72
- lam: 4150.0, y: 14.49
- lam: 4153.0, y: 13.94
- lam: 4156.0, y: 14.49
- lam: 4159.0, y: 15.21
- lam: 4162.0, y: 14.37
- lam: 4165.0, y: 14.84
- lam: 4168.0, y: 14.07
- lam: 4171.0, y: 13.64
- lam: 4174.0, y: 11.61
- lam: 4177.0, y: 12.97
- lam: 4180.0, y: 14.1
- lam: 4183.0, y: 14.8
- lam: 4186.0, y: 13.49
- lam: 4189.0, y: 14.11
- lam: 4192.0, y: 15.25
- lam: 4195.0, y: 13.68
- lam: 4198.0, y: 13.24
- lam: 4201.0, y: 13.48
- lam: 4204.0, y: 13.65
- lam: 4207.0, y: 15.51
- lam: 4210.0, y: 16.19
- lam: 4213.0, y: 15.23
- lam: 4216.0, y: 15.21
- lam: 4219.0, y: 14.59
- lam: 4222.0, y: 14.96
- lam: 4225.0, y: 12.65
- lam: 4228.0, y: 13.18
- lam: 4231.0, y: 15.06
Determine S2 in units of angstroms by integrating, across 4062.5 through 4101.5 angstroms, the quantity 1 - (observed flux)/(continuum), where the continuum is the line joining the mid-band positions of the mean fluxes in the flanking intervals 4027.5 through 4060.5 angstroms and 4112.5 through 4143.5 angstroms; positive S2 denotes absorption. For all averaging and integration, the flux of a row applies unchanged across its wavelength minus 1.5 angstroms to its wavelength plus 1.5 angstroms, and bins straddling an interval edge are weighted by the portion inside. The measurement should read 3.3 angstroms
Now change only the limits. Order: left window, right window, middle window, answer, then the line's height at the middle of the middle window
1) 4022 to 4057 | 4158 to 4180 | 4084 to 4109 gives 3.57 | 14.2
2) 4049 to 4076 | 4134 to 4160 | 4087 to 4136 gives 4.65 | 14.3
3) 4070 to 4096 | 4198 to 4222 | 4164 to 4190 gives 1.33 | 14.4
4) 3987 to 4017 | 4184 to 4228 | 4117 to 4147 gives 0.01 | 14.3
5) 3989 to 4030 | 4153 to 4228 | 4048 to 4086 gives 1.20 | 14.3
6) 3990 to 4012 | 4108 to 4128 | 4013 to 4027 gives -0.77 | 14.2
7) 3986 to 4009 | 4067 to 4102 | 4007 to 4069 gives -4.23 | 13.5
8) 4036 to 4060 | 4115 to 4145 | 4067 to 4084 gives 1.12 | 14.6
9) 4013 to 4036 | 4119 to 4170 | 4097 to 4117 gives 3.21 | 14.4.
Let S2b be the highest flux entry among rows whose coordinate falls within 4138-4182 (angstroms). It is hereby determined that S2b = 16.15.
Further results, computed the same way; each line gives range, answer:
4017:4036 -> 15.56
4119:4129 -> 14.48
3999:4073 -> 15.77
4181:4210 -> 16.19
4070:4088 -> 15.99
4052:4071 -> 14.61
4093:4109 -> 13.29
